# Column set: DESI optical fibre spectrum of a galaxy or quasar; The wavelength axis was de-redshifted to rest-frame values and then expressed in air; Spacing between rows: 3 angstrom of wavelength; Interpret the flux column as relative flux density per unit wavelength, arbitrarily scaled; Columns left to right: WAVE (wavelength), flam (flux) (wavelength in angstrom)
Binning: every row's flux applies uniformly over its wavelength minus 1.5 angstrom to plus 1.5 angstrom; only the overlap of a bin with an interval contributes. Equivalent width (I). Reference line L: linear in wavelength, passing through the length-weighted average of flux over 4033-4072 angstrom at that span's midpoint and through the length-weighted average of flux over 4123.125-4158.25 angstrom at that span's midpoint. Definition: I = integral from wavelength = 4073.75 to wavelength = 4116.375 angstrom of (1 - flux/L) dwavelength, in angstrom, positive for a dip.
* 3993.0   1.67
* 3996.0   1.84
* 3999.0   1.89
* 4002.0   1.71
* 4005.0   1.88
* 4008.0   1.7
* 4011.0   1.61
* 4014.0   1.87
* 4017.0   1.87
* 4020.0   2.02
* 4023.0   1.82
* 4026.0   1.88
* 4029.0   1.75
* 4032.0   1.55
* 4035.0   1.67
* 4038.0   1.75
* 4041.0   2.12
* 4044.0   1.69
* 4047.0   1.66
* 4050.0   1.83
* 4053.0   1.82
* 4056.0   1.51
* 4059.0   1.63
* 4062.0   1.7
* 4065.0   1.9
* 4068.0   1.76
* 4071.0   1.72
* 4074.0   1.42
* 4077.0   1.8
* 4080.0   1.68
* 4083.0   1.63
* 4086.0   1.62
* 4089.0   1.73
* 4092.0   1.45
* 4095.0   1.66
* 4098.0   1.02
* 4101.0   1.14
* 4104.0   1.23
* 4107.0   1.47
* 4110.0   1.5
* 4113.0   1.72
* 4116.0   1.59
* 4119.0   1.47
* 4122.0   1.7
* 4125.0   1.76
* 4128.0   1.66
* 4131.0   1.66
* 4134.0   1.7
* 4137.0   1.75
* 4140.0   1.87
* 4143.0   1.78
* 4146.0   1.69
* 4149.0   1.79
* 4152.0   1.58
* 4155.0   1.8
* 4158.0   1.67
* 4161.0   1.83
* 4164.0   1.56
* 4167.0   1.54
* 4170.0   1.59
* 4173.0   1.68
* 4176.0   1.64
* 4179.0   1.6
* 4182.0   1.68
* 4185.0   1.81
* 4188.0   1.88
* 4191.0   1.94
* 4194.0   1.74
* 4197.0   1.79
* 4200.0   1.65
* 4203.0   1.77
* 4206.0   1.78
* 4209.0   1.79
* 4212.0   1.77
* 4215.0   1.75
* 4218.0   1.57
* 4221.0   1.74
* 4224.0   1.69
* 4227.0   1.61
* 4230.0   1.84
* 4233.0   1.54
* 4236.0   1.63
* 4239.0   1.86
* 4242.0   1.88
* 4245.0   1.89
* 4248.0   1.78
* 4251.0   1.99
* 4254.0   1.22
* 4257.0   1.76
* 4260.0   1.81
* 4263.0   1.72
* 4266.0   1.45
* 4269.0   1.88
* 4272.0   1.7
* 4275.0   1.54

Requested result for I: 5.6 angstrom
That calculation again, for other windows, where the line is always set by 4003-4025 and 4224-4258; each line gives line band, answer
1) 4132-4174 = 1.46 angstrom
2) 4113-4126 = 1.04 angstrom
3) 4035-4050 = 0.14 angstrom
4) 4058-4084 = 1.48 angstrom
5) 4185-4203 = -0.55 angstrom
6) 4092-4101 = 2.33 angstrom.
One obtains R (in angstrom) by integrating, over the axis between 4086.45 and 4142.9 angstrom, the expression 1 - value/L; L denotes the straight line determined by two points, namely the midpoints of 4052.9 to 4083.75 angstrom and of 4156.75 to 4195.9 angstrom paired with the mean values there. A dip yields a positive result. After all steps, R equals 4.23 angstrom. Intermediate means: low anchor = 1.68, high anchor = 1.71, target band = 1.57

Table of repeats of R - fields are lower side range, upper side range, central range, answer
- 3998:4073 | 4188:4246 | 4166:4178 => 1.0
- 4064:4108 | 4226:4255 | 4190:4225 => -1.1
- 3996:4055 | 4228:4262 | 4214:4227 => 0.5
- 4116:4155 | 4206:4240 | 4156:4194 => 0.0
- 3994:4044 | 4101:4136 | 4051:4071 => -0.2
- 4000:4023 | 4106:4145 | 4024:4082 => 1.0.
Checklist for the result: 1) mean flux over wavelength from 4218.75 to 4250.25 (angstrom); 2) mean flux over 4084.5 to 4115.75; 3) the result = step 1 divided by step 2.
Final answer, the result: 1.2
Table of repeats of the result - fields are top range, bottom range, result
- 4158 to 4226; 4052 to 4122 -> 1.09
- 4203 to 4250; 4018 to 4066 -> 0.99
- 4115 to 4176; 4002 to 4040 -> 0.94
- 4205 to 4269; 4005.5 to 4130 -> 1.04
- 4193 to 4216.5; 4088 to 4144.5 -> 1.12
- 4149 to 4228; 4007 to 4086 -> 0.98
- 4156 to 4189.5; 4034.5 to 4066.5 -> 0.96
